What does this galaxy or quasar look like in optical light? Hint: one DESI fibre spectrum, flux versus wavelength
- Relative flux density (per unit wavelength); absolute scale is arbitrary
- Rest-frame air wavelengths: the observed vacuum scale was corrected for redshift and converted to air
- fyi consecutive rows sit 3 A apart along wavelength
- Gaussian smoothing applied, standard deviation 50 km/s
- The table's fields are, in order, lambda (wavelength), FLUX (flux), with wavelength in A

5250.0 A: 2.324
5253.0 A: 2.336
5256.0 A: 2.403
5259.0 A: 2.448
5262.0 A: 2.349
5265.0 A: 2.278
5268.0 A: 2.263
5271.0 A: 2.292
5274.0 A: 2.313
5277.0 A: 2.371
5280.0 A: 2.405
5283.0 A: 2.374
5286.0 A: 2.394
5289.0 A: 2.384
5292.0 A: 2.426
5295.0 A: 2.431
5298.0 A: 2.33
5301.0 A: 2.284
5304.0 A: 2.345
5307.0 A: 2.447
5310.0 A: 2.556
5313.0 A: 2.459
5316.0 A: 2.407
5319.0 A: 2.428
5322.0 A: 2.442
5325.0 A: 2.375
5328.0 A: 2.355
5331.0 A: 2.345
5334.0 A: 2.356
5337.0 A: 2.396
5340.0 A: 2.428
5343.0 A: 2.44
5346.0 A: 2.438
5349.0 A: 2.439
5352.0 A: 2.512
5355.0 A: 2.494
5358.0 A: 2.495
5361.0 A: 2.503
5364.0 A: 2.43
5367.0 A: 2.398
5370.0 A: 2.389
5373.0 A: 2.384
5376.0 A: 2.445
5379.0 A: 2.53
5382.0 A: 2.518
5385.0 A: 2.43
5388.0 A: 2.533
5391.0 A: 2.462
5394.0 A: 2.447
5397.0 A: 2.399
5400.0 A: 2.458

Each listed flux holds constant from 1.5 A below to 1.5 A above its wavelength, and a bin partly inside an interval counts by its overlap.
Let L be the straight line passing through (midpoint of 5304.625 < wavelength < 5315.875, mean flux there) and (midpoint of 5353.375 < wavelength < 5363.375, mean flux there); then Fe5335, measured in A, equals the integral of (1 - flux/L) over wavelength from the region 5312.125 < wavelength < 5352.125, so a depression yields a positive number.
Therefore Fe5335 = 1.1 A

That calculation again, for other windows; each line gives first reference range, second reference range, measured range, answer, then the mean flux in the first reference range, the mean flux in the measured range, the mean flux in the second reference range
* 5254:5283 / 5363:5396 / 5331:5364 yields -0.3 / 2.35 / 2.44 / 2.45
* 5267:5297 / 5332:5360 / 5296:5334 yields 0.2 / 2.37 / 2.4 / 2.44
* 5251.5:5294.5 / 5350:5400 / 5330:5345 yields 0.2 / 2.36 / 2.4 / 2.46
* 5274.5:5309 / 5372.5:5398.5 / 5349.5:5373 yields -0.1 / 2.38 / 2.45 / 2.46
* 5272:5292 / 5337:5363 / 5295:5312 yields 0.0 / 2.38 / 2.4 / 2.46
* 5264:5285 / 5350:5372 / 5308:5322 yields -0.4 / 2.33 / 2.46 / 2.46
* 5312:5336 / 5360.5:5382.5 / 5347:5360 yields -0.3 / 2.39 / 2.48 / 2.44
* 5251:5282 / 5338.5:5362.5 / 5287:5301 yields 0.0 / 2.35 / 2.38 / 2.47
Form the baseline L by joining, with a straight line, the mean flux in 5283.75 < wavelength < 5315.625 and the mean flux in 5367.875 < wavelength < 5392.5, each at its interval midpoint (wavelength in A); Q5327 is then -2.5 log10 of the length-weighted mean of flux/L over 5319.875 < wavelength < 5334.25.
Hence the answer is 0.02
